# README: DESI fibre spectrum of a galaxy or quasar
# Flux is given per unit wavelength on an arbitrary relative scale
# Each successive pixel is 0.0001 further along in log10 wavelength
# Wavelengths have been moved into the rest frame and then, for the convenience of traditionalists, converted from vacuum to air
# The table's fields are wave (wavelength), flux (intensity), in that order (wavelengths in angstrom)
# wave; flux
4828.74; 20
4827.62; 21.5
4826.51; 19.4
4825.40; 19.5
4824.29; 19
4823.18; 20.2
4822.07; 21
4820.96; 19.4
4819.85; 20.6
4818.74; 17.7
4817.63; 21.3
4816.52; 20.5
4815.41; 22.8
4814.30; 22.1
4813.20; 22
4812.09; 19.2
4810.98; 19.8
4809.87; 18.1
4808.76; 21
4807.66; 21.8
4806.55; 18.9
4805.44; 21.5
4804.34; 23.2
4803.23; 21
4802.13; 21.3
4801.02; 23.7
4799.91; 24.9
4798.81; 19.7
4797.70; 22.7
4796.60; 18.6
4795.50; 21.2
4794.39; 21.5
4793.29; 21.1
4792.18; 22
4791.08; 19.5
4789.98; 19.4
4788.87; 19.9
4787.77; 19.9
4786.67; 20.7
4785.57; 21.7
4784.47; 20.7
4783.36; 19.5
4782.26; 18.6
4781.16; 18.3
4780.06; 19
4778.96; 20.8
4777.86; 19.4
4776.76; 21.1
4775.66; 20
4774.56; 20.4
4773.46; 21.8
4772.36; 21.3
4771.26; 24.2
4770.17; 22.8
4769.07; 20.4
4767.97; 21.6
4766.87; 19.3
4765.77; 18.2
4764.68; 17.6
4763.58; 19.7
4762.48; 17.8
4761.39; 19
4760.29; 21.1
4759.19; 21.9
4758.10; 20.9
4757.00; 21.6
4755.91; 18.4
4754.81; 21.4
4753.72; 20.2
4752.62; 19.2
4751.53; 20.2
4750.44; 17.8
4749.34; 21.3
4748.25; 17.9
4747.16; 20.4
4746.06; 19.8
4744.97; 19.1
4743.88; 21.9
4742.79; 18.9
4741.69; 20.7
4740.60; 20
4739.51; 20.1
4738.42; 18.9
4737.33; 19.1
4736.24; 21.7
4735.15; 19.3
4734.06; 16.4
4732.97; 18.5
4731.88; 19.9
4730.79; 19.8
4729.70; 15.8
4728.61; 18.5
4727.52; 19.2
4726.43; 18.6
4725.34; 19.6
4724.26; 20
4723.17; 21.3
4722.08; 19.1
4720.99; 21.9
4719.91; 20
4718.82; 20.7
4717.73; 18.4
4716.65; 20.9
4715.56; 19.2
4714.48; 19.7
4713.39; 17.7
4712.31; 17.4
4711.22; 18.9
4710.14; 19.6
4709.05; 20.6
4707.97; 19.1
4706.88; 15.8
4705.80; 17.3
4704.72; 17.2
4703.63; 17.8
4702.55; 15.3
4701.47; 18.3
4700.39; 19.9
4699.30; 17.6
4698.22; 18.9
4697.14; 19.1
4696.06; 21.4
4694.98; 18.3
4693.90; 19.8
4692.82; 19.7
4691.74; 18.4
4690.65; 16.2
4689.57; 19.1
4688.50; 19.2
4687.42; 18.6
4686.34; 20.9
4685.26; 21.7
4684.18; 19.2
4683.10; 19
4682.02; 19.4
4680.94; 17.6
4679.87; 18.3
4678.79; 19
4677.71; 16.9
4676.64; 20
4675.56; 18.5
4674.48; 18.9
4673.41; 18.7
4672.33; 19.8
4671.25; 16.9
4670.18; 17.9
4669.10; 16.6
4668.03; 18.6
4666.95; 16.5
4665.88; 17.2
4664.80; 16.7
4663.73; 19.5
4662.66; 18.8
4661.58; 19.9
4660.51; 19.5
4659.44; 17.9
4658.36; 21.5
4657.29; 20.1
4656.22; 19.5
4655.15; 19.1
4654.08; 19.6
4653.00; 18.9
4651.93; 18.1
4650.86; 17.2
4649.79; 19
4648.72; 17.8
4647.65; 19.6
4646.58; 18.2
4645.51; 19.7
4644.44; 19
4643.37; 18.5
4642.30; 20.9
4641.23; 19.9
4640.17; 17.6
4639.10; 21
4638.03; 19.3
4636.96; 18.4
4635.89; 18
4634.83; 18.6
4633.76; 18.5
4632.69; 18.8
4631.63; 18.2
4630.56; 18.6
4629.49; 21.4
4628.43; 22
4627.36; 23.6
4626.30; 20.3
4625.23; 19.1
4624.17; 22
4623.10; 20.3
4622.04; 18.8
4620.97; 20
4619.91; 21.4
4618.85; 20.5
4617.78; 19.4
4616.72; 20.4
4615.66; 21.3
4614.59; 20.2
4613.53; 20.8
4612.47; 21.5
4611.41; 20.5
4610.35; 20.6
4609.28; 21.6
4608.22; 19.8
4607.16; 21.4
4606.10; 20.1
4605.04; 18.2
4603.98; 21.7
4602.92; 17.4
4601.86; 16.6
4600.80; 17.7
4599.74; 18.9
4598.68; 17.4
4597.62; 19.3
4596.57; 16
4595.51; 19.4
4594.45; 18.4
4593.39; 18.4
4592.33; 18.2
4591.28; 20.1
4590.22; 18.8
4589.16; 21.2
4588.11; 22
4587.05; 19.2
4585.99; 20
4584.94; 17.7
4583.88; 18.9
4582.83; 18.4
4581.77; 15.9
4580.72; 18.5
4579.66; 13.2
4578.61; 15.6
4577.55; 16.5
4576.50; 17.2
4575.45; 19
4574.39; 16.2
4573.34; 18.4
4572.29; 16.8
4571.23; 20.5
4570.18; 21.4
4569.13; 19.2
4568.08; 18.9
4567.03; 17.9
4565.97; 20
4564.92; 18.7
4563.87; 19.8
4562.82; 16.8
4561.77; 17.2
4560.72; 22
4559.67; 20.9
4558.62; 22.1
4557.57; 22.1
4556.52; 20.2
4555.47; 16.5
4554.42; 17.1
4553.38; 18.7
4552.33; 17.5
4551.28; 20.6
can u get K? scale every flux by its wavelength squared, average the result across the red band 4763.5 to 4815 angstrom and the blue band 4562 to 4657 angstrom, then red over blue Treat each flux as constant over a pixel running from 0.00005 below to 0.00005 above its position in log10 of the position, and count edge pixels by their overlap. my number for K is 1.2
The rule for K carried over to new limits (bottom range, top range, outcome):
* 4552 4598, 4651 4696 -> 1.05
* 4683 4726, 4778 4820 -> 1.13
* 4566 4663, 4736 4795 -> 1.12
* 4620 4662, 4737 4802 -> 1.10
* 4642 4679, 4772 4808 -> 1.17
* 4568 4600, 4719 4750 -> 1.14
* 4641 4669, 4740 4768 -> 1.10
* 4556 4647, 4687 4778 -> 1.07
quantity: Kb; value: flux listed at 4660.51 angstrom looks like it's 19.5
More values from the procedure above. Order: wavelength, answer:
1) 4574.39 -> 16.2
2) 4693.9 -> 19.8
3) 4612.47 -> 21.5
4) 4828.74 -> 20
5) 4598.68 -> 17.4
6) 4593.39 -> 18.4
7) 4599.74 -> 18.9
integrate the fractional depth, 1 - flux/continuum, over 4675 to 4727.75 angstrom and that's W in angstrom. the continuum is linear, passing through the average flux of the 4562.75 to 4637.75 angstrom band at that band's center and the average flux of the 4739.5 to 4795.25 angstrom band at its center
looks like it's 2.2 angstrom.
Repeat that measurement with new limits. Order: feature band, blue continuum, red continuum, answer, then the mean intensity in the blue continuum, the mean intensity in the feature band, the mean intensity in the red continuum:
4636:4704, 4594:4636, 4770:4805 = 4.5 angstrom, 19.7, 18.8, 20.9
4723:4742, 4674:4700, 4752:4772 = 0.5 angstrom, 19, 19.2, 20.3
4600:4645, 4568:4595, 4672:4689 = -2.8 angstrom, 18.4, 19.8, 19.1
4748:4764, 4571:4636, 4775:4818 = 0.4 angstrom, 19.2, 19.9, 20.7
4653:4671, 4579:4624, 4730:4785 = 0.8 angstrom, 19.3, 18.7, 19.9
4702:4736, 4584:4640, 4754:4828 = 2.2 angstrom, 19.7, 18.8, 20.5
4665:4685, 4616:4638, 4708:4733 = 1.4 angstrom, 19.9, 18.3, 19.4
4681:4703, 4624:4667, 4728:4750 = 0.4 angstrom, 19.2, 19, 19.4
